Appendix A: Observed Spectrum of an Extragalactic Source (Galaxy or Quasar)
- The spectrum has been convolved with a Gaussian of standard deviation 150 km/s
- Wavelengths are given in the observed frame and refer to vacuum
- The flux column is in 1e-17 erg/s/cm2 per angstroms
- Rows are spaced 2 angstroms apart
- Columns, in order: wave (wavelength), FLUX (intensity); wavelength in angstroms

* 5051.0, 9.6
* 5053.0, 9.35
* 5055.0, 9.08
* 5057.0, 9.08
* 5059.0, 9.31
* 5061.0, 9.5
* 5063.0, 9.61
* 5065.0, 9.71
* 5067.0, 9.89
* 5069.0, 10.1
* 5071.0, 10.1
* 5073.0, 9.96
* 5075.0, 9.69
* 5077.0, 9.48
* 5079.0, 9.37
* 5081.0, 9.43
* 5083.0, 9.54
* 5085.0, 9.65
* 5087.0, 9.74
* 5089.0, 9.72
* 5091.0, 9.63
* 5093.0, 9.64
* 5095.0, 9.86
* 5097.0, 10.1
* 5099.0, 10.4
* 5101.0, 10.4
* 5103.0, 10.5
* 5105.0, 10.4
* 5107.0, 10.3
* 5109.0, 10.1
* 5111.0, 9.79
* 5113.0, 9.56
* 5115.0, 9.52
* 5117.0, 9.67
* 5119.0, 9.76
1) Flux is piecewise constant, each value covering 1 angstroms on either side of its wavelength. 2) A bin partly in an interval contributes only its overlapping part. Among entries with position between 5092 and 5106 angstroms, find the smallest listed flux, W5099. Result 9.64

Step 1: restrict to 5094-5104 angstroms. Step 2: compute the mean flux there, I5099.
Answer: 10.3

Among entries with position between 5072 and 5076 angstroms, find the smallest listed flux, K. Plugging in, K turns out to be 9.69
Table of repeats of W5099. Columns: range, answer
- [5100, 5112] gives 9.79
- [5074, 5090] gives 9.37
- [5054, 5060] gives 9.08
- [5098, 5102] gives 10.4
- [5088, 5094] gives 9.63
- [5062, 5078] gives 9.48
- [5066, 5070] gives 9.89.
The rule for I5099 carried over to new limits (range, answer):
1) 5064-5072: 9.95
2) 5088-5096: 9.71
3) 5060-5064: 9.55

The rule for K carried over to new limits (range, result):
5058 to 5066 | 9.31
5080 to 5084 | 9.43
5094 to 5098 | 9.86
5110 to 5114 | 9.56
